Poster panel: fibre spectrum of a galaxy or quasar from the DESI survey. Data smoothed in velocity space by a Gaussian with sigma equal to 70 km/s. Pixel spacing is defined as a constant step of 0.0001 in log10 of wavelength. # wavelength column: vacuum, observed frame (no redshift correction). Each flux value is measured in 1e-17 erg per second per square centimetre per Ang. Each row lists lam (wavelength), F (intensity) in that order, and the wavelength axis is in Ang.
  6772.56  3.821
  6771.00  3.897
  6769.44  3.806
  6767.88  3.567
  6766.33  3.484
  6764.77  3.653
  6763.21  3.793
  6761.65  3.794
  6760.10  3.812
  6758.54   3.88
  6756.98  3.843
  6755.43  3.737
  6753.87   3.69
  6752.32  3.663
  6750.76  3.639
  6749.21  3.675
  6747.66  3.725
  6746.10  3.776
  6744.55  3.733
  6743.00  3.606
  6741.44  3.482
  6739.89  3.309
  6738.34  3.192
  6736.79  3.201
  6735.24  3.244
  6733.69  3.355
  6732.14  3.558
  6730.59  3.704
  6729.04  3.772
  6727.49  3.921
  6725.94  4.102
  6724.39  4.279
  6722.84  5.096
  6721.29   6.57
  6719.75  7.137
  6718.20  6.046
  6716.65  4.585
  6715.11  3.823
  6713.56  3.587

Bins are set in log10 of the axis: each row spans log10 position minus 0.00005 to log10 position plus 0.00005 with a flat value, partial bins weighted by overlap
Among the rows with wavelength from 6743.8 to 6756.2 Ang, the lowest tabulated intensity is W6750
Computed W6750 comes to 3.639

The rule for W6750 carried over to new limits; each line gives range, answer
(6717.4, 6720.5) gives 6.046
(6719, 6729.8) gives 3.772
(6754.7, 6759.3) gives 3.737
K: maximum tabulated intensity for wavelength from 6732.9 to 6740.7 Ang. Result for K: 3.355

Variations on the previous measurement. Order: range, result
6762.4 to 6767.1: 3.793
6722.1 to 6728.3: 5.096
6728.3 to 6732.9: 3.772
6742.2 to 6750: 3.776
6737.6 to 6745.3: 3.733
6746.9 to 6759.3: 3.88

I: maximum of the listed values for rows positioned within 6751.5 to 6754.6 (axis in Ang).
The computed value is 3.69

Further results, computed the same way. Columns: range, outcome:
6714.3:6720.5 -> 7.137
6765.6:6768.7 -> 3.567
